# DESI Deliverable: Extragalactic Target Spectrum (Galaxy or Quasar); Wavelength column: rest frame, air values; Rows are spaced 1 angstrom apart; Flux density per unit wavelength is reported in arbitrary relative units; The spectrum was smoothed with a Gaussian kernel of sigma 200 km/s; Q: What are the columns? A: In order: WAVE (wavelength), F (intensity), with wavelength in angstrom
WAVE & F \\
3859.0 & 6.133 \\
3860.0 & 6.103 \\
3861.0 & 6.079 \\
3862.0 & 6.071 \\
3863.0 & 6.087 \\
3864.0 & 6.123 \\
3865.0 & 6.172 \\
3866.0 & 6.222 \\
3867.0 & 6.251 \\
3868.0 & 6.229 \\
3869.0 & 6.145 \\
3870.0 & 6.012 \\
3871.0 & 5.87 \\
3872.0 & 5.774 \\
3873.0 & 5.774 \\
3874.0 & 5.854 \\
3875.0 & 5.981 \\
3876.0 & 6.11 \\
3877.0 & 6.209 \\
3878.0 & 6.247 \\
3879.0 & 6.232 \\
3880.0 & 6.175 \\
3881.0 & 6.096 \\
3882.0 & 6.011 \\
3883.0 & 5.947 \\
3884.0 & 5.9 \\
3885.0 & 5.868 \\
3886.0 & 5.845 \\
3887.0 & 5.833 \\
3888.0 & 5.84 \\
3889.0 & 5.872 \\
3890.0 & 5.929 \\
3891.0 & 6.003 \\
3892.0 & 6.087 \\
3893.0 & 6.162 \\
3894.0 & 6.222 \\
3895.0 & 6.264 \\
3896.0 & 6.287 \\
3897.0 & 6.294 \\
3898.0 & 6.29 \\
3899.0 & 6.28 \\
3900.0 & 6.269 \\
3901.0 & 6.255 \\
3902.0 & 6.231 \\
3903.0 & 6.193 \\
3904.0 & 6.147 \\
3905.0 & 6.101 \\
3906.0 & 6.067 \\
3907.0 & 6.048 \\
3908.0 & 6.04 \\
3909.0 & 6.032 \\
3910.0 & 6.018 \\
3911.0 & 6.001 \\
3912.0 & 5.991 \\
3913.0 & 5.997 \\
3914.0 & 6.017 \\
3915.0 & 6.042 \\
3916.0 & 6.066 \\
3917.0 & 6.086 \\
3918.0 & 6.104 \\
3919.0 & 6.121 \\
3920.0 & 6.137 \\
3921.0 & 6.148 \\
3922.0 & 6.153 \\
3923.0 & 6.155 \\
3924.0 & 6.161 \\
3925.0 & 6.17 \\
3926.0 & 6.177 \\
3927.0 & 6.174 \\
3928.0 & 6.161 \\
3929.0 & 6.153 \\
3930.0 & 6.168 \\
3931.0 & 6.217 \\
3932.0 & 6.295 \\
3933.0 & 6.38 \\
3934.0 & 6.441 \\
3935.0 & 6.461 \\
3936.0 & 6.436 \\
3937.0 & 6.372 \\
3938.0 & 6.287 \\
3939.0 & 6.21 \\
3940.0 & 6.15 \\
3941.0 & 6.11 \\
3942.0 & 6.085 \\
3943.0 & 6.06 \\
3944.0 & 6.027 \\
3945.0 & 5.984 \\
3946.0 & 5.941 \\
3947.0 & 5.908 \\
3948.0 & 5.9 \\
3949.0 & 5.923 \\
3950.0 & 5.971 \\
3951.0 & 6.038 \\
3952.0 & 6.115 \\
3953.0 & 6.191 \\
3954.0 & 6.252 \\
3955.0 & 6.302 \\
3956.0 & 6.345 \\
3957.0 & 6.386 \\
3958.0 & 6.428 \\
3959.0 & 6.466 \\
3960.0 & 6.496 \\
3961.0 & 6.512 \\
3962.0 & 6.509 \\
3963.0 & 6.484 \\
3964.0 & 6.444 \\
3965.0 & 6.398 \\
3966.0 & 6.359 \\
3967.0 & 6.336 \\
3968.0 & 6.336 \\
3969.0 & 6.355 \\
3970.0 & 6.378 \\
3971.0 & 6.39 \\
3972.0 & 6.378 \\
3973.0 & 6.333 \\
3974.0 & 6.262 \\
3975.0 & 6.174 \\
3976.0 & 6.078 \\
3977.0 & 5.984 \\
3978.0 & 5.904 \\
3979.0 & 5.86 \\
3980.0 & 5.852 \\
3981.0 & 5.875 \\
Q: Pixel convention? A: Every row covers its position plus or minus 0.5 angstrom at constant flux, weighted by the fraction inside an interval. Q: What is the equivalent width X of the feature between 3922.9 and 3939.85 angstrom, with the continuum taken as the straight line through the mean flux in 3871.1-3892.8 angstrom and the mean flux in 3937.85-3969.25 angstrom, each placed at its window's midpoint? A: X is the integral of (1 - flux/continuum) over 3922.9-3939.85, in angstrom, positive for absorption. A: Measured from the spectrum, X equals -0.3 angstrom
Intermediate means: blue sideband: 5.98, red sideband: 6.23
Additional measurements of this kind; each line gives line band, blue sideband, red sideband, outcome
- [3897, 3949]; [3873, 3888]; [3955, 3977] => 0.33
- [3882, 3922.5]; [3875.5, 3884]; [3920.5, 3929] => 0.39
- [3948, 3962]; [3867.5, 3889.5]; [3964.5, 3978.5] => -0.10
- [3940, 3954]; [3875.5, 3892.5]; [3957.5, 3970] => 0.68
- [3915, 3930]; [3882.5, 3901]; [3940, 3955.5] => -0.18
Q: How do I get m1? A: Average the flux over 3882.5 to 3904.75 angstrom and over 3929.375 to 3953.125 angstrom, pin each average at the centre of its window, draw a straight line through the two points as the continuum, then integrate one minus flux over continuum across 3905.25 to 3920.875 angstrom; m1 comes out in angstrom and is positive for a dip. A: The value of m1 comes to 0.2 angstrom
